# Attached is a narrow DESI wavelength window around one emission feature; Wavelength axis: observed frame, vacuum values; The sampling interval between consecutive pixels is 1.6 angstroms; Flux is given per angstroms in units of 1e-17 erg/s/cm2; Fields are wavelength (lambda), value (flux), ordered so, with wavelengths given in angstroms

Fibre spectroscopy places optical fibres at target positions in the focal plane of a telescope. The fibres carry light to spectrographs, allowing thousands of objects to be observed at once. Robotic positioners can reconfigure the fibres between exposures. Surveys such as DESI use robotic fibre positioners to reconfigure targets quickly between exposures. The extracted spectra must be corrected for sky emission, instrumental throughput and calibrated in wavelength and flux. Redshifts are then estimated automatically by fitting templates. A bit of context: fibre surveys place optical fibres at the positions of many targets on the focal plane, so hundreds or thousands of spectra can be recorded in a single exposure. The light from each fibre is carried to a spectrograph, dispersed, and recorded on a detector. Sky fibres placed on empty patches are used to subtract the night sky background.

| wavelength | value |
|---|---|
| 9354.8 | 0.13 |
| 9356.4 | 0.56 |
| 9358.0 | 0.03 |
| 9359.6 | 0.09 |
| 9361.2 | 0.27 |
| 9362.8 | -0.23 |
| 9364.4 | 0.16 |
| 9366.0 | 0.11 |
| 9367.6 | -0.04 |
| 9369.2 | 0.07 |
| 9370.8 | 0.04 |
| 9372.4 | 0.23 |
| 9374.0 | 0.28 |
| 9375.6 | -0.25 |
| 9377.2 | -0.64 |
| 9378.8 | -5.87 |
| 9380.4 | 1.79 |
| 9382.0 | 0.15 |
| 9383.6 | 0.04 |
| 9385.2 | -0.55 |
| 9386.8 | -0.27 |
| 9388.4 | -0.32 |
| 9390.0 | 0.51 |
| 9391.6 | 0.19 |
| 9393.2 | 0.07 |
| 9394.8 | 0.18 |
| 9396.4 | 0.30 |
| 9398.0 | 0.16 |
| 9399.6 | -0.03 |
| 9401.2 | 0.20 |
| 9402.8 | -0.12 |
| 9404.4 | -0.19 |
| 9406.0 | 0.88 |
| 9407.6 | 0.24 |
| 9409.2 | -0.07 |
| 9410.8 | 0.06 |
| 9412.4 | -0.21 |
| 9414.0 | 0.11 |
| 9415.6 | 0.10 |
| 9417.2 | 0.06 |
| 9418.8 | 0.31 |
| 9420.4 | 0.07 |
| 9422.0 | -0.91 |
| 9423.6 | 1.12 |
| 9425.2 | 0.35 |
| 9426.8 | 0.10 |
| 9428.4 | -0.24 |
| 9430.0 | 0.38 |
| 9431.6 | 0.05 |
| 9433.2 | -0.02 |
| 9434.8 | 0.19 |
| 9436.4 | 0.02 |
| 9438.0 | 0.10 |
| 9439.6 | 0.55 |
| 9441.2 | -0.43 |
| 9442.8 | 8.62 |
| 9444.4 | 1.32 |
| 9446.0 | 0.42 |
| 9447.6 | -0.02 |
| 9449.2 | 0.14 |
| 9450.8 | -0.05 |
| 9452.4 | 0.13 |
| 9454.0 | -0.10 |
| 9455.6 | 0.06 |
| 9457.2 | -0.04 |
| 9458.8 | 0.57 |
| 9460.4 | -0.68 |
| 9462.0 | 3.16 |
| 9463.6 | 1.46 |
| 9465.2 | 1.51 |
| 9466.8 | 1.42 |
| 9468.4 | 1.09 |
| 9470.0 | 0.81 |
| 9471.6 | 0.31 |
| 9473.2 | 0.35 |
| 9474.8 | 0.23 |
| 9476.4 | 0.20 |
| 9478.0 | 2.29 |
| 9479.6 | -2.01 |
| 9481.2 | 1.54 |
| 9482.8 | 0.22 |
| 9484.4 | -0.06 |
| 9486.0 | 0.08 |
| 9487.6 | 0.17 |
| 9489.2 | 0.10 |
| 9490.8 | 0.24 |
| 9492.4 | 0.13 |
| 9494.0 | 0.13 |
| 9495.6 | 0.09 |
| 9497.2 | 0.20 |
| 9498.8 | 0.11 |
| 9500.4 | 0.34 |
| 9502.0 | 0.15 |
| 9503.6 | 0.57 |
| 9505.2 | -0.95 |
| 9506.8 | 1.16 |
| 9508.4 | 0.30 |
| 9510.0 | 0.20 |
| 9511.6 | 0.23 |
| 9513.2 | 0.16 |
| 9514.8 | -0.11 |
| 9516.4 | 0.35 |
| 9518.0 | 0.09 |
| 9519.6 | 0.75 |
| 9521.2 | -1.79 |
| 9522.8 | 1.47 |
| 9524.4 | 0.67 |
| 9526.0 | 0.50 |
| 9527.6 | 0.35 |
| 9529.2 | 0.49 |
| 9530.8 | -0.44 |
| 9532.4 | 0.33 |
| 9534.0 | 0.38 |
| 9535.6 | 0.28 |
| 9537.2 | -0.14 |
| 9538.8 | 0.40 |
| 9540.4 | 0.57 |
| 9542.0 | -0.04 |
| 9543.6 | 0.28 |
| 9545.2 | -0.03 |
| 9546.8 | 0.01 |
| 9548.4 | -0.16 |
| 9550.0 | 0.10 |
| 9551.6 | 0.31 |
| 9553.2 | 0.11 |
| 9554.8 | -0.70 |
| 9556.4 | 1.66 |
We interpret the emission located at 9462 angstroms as H-gamma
